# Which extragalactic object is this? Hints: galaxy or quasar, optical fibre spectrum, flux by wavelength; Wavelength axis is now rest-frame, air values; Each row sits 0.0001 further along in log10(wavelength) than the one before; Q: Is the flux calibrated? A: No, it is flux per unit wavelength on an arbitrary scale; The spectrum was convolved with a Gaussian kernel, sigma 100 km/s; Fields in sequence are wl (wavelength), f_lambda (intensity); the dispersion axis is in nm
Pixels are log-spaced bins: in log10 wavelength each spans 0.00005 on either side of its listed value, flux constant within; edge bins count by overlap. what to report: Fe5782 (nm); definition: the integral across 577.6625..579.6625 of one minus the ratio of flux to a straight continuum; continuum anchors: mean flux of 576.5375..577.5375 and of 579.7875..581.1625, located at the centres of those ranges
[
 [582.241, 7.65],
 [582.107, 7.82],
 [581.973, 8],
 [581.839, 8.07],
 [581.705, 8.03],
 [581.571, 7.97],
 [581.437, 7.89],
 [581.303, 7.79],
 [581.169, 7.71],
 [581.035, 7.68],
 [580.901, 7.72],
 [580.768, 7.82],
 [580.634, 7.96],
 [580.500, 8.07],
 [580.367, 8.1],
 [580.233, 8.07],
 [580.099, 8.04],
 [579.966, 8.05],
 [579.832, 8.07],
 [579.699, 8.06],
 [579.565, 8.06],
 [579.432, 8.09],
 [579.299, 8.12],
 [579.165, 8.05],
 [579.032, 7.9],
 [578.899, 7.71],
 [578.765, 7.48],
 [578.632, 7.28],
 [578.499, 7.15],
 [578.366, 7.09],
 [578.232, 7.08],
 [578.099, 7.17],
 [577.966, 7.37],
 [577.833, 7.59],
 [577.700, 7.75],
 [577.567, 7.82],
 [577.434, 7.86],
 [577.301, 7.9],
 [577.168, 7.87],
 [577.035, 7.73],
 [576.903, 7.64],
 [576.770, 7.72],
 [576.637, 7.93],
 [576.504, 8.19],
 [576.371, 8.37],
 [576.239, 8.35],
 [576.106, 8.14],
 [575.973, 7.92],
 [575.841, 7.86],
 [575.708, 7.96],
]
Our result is 0.07 nm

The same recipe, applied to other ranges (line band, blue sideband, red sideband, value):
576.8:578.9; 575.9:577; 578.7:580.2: 0.12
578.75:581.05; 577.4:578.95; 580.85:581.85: -0.09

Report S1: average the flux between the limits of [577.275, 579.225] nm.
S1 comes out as 7.54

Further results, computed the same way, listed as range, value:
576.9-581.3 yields 7.76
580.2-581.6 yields 7.88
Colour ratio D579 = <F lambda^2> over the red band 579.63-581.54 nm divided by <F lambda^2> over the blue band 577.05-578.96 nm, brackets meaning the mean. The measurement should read 1.07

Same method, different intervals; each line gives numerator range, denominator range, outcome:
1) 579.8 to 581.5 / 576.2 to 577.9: 1.01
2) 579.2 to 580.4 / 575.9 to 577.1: 1.02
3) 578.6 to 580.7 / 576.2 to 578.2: 1.03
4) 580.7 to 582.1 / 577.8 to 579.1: 1.08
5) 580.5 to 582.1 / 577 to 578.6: 1.06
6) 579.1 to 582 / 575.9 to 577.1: 1.01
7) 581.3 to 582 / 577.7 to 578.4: 1.10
